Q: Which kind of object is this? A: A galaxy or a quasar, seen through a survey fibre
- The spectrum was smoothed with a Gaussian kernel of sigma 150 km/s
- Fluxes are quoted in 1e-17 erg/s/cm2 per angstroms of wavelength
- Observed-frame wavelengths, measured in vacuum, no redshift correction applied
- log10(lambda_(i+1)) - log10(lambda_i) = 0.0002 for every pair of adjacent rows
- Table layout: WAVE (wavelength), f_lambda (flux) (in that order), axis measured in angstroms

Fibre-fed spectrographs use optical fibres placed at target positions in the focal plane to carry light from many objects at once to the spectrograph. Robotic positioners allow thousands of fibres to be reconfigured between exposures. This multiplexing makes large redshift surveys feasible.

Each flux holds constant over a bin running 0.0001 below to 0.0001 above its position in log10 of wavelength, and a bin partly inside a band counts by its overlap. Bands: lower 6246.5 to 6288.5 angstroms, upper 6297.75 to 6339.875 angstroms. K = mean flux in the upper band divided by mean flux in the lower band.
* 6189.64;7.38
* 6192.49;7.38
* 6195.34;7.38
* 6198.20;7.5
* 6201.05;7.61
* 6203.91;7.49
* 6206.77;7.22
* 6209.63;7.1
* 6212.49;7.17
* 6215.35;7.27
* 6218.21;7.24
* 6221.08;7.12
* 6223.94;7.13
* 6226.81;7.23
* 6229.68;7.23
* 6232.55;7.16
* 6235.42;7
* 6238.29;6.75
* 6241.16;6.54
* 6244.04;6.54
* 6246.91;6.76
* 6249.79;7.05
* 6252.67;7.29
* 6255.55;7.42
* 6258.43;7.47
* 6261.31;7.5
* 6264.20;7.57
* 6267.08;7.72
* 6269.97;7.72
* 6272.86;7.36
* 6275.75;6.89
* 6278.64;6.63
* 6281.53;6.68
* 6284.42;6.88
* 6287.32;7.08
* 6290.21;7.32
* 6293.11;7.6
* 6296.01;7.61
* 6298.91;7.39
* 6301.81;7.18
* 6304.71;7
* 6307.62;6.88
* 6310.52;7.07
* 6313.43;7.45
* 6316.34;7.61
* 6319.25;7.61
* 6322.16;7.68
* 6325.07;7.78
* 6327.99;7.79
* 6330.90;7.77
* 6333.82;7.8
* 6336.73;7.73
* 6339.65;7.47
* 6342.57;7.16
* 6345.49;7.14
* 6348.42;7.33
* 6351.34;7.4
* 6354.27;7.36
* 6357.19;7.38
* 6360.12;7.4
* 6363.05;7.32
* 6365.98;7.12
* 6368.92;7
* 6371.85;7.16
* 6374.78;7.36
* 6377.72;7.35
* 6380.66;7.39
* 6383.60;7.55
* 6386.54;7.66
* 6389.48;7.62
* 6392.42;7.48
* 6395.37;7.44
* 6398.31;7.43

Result 1.04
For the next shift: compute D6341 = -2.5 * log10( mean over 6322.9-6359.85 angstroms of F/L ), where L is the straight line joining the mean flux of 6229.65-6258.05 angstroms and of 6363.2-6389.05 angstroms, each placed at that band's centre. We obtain -0.039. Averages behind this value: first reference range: 6.98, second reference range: 7.33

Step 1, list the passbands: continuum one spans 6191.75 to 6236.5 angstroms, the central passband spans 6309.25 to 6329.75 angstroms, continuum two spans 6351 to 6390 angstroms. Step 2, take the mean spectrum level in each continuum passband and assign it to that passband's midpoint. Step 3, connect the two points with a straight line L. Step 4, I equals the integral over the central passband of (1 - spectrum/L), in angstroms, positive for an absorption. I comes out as -0.7 angstroms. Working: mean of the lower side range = 7.26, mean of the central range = 7.58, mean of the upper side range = 7.35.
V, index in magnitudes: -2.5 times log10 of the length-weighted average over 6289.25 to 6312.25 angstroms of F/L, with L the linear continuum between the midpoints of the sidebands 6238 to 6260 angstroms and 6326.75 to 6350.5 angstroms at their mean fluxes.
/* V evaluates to 0.01 mag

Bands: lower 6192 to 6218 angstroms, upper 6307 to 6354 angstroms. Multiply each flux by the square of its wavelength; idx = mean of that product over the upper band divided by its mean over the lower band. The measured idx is 1.1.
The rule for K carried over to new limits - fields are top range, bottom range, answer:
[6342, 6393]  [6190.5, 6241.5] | 1.02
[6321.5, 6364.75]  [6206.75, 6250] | 1.07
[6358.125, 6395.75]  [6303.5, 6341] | 0.98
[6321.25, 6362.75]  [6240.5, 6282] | 1.05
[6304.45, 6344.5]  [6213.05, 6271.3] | 1.04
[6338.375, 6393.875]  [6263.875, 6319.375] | 1.01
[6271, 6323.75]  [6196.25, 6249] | 1.02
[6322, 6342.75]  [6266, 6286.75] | 1.08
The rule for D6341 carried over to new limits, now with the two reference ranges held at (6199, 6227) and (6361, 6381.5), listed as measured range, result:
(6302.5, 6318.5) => 0.00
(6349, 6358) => -0.02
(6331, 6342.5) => -0.05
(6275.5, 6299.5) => 0.02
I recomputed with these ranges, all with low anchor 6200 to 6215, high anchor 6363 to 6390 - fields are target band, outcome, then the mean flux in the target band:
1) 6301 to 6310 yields 0.4 angstroms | 7.02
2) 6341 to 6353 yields 0.1 angstroms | 7.26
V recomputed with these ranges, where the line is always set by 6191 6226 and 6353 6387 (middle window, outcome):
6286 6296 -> -0.010 mag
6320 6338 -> -0.063 mag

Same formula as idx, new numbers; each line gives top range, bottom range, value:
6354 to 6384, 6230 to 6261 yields 1.08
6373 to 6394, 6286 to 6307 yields 1.05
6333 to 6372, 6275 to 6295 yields 1.07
